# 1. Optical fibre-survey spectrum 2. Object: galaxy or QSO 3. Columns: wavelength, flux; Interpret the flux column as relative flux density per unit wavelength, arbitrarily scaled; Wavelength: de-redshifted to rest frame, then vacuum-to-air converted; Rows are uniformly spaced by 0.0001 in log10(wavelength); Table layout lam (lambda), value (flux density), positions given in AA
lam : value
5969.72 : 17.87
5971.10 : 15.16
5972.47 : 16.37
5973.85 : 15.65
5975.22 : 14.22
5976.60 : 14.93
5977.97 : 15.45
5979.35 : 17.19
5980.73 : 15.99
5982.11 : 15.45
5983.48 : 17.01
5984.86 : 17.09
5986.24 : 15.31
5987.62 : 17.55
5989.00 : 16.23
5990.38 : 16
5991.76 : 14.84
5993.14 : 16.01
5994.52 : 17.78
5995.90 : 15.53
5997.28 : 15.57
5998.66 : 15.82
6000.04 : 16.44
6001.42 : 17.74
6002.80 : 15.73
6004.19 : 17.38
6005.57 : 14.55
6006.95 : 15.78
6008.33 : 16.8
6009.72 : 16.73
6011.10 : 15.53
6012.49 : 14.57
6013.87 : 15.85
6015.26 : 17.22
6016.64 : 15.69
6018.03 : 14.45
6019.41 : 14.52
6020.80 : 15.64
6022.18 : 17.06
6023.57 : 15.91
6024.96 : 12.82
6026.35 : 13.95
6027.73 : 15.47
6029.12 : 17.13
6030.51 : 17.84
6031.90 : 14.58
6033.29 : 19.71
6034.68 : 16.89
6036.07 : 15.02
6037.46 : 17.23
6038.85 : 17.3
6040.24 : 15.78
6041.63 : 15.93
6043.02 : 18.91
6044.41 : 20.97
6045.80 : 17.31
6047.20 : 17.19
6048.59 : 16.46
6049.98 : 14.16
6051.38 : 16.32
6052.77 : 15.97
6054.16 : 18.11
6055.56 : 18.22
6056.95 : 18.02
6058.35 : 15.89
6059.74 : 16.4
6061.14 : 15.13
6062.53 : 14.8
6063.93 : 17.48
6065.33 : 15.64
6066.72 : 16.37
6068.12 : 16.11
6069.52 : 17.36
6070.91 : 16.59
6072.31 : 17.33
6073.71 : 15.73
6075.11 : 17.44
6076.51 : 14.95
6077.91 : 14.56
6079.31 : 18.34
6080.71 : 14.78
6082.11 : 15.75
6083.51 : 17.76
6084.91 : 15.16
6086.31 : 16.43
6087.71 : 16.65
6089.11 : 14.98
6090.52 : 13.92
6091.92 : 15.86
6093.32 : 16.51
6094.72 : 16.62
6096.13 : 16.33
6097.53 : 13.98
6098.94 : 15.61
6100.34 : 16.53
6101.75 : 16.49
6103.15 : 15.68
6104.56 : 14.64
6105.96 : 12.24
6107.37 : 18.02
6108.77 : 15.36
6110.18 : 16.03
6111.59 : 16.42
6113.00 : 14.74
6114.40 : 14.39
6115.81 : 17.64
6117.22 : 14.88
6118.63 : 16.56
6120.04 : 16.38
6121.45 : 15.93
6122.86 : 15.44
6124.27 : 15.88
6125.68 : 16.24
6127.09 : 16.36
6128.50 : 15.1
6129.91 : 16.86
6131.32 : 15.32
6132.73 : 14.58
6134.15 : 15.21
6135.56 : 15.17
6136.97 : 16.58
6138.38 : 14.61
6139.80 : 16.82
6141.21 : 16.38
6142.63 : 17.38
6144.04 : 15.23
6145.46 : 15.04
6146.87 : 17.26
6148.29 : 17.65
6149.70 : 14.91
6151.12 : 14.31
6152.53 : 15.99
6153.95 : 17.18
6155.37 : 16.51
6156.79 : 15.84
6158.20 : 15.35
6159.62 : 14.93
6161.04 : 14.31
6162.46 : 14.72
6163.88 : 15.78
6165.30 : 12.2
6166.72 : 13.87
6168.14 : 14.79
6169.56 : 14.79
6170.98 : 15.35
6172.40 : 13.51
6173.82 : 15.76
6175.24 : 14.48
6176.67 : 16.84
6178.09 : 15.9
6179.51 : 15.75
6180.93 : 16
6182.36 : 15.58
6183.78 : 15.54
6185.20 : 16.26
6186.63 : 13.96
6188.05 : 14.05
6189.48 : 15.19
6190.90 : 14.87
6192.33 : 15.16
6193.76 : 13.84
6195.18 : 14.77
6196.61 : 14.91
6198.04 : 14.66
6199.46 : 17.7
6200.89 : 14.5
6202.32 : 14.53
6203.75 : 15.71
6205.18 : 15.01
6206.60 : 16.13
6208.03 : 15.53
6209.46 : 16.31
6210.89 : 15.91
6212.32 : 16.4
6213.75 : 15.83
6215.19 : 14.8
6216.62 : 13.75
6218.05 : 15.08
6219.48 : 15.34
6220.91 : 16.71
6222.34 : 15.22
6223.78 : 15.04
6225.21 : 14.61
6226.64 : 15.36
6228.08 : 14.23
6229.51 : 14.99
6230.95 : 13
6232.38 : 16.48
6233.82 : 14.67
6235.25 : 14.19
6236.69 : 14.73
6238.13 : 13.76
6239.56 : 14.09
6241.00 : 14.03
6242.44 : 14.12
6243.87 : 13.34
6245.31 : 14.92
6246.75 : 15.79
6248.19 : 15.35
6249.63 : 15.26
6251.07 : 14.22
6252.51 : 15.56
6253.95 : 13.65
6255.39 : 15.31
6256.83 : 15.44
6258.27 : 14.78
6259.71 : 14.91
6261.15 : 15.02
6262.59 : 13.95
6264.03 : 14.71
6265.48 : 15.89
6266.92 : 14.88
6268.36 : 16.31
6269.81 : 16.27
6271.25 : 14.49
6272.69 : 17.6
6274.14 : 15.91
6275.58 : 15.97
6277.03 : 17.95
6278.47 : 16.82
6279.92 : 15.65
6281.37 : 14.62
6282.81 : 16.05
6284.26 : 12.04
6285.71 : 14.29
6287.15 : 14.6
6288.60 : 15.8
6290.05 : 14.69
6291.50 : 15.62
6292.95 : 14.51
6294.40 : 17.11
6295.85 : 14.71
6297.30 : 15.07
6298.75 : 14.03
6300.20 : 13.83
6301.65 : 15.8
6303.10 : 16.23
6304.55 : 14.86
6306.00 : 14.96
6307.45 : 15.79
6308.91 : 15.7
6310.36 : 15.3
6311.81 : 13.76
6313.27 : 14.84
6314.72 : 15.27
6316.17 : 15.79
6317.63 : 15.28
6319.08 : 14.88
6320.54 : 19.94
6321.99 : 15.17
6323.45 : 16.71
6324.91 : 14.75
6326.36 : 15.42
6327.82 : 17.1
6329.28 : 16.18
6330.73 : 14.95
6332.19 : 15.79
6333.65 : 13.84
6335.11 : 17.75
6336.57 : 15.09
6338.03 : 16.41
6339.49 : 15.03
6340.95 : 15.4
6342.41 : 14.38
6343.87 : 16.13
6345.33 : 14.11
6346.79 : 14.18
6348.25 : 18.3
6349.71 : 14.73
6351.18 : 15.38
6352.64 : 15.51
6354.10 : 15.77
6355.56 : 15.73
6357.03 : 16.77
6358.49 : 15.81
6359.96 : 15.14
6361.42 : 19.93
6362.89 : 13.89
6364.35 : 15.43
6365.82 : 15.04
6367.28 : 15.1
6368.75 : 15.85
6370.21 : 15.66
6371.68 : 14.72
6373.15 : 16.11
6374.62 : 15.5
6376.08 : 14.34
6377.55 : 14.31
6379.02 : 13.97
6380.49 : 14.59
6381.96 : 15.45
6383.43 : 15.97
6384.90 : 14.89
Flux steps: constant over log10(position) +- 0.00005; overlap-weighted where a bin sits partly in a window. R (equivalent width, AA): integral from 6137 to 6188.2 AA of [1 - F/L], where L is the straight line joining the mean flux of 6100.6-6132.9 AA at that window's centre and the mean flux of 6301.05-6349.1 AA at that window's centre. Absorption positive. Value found 0.9 AA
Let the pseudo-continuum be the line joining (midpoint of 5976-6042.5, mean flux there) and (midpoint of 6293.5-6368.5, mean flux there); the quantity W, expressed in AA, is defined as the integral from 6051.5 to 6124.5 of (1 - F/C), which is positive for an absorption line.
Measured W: -0.42 AA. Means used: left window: 16.1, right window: 15.6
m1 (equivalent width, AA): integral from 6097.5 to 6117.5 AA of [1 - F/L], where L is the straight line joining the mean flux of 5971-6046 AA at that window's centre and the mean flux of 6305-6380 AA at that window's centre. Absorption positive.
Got 0.5 AA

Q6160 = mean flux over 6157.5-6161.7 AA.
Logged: 14.9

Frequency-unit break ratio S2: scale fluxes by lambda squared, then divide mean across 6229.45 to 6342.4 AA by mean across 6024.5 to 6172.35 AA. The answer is 1.0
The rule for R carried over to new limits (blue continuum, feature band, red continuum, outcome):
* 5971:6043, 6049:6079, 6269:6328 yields -0.77 AA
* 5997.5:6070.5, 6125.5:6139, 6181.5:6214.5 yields 0.12 AA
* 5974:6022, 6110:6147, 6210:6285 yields -0.79 AA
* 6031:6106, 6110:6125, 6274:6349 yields 0.30 AA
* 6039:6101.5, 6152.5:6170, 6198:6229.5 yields 0.76 AA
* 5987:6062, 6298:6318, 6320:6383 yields 0.76 AA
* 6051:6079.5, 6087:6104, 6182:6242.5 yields 0.45 AA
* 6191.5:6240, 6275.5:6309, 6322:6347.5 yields 0.17 AA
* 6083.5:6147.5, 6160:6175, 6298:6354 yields 1.14 AA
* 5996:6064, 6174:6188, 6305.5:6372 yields 0.40 AA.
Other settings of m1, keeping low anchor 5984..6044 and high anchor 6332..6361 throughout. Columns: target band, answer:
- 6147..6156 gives -0.1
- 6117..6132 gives 0.0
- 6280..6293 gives 0.8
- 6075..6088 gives 0.0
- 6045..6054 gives -0.2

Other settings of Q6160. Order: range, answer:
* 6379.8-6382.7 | 15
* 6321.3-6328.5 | 15.8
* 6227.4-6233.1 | 14.7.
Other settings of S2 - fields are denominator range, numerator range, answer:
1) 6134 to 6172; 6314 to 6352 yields 1.07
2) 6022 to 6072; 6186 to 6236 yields 0.96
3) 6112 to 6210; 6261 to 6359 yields 1.05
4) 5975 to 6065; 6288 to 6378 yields 1.06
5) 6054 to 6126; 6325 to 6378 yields 1.06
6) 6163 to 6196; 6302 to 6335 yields 1.09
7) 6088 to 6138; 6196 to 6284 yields 1.01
